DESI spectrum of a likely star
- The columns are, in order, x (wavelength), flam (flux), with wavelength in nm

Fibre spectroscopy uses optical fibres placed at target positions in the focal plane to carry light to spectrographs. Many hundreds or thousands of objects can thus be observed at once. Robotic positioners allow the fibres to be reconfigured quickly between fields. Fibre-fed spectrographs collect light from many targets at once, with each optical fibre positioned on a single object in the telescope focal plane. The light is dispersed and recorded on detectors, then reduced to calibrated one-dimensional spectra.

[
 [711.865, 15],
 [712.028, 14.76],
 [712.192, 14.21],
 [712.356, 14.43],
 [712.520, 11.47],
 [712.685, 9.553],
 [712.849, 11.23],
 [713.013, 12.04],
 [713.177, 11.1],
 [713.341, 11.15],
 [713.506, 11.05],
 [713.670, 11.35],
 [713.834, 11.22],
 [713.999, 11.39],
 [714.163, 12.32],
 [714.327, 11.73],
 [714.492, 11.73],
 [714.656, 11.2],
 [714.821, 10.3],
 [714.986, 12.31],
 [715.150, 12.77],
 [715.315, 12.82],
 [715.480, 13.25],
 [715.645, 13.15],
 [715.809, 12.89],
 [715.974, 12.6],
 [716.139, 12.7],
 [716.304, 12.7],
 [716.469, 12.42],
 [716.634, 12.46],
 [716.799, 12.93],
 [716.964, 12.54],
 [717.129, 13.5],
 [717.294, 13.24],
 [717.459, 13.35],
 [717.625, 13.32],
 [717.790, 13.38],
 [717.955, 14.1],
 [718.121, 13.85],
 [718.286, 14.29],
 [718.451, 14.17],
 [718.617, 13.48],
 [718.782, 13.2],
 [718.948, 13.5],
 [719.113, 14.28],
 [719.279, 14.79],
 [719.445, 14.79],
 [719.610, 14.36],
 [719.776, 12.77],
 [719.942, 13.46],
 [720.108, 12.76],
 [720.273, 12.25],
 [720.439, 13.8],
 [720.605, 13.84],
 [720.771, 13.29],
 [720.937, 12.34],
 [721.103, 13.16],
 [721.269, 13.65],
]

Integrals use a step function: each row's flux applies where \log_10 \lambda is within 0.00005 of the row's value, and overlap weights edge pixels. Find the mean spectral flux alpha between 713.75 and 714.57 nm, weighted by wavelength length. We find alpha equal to 11.7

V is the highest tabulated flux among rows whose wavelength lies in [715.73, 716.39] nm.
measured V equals 12.89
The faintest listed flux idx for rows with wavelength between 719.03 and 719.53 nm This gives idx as 14.28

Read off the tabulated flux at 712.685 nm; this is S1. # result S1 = 9.553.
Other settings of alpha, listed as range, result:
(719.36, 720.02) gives 13.8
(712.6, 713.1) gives 10.9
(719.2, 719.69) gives 14.7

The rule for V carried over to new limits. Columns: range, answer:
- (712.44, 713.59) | 12.04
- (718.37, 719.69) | 14.79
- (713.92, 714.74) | 12.32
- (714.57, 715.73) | 13.25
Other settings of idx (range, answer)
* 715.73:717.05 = 12.42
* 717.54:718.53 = 13.32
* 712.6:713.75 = 9.553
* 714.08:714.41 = 11.73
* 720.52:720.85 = 13.29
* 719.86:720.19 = 12.76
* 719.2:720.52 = 12.25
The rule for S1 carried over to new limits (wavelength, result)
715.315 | 12.82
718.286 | 14.29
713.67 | 11.35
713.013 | 12.04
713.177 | 11.1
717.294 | 13.24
